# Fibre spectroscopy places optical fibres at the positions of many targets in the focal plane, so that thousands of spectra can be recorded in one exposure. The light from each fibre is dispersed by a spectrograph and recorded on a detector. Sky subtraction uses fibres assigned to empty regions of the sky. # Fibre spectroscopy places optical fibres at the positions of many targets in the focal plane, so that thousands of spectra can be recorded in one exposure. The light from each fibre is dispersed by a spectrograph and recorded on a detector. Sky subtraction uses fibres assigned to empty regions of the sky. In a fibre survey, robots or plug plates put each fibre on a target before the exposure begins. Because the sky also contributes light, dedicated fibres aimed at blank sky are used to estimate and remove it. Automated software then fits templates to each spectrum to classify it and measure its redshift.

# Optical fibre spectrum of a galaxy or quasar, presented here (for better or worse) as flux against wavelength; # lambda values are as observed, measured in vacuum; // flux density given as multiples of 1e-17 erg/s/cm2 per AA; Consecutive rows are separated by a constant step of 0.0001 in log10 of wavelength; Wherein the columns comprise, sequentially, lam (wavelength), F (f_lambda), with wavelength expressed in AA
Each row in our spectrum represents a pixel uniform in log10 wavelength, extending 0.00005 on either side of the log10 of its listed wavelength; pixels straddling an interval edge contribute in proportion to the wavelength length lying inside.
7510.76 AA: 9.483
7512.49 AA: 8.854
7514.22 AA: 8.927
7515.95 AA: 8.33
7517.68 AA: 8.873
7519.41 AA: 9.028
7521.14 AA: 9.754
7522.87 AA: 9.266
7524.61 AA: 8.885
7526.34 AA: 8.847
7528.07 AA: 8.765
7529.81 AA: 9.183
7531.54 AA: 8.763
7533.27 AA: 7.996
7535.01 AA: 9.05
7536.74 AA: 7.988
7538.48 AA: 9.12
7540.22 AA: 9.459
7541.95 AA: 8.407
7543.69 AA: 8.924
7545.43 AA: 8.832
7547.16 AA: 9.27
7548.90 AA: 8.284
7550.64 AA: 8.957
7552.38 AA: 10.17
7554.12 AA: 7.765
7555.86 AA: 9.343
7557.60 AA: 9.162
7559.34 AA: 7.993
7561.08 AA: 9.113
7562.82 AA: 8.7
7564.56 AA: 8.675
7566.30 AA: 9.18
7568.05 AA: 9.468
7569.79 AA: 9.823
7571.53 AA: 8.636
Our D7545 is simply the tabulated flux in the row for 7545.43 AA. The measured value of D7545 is 8.832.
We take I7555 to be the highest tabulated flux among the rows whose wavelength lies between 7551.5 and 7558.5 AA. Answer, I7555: 10.17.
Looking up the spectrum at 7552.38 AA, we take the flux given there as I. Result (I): 10.17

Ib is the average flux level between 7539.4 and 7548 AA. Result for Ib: 8.98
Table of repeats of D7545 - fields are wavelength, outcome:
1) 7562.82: 8.7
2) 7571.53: 8.636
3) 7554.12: 7.765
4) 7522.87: 9.266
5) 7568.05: 9.468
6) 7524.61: 8.885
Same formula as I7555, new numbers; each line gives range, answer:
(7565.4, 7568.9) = 9.468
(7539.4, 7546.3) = 9.459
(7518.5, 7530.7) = 9.754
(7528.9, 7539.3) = 9.183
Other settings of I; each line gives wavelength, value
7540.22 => 9.459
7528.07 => 8.765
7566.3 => 9.18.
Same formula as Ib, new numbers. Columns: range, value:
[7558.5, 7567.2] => 8.73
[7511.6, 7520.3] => 8.81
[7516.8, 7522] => 9.22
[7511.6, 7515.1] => 8.89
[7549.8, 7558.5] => 9.07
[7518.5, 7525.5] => 9.23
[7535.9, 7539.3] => 8.54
